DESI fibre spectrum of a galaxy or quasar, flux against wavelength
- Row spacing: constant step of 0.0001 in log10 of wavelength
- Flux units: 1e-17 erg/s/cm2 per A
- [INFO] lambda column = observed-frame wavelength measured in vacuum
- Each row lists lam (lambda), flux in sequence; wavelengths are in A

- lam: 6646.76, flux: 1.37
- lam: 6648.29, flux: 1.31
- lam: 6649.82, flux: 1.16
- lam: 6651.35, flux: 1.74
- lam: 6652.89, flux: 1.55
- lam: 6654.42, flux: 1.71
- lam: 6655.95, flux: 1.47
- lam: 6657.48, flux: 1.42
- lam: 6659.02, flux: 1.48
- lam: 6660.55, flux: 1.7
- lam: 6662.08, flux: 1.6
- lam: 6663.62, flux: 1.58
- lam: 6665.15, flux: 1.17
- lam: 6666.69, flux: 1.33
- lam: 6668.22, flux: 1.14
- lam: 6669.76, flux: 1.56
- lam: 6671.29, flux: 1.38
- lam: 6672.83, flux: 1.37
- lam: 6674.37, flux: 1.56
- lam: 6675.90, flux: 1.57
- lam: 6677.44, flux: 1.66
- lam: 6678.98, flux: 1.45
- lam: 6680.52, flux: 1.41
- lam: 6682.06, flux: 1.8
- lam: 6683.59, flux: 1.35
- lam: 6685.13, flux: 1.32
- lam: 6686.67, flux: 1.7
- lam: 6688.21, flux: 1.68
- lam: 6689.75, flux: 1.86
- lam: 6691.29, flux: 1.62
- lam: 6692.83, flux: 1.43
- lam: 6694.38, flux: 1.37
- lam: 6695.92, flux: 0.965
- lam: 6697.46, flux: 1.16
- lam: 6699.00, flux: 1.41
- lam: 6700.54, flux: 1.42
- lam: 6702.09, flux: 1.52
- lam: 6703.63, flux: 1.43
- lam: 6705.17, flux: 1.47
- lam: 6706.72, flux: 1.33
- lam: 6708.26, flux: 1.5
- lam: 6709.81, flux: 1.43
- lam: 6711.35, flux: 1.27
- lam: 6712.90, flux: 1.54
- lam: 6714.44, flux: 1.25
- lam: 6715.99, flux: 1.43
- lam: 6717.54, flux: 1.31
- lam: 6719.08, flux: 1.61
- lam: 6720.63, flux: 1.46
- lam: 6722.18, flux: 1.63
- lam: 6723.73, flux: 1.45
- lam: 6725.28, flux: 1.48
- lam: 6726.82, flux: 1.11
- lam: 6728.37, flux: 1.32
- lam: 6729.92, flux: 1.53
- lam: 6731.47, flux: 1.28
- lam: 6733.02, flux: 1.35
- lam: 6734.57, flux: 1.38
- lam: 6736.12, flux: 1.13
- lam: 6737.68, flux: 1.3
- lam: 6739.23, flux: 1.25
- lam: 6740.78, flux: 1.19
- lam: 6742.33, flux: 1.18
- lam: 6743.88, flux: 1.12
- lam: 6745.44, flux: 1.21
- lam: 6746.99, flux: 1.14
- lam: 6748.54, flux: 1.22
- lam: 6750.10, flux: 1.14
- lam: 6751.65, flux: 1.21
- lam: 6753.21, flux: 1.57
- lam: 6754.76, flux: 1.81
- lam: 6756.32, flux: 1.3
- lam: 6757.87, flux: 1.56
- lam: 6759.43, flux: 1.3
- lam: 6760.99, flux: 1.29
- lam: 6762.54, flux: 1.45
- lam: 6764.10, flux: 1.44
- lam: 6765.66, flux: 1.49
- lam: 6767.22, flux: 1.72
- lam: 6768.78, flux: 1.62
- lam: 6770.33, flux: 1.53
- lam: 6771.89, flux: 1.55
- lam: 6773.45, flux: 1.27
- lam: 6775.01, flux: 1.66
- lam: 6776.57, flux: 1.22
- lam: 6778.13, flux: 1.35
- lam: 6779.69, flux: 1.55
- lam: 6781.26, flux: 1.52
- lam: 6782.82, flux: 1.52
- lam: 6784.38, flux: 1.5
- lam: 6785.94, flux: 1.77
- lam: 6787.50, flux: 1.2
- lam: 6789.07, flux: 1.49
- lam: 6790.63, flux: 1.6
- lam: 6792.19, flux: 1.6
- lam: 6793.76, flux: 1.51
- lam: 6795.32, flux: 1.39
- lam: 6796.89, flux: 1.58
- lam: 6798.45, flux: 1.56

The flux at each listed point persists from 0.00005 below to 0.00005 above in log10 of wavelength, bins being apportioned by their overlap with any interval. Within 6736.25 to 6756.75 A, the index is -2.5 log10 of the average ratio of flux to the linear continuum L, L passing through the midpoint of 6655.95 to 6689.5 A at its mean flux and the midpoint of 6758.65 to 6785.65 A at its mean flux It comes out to 0.16 mag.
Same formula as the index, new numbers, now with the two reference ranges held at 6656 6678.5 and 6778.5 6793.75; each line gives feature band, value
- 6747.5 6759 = 0.09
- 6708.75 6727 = 0.05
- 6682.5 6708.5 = 0.02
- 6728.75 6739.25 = 0.14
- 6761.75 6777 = 0.01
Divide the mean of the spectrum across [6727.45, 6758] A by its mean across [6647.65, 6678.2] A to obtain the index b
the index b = 0.88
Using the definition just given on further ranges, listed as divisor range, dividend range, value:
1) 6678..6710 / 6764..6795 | 1.03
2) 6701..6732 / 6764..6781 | 1.05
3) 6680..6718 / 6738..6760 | 0.90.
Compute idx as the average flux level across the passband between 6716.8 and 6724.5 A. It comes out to 1.49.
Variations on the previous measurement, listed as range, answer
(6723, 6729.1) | 1.34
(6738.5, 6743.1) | 1.21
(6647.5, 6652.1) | 1.4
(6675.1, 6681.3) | 1.52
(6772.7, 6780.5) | 1.41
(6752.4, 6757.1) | 1.56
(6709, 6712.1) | 1.35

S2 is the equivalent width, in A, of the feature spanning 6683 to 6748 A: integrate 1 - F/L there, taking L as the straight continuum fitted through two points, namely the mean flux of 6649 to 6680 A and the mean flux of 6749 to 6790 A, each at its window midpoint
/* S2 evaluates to 4.1 A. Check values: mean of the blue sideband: 1.48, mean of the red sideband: 1.46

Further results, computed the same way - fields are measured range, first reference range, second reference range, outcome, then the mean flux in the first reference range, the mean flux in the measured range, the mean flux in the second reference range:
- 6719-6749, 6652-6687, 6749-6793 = 3.4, 1.49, 1.31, 1.47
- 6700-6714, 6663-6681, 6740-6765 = -0.5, 1.43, 1.43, 1.32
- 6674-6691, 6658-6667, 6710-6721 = -1.5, 1.48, 1.58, 1.41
